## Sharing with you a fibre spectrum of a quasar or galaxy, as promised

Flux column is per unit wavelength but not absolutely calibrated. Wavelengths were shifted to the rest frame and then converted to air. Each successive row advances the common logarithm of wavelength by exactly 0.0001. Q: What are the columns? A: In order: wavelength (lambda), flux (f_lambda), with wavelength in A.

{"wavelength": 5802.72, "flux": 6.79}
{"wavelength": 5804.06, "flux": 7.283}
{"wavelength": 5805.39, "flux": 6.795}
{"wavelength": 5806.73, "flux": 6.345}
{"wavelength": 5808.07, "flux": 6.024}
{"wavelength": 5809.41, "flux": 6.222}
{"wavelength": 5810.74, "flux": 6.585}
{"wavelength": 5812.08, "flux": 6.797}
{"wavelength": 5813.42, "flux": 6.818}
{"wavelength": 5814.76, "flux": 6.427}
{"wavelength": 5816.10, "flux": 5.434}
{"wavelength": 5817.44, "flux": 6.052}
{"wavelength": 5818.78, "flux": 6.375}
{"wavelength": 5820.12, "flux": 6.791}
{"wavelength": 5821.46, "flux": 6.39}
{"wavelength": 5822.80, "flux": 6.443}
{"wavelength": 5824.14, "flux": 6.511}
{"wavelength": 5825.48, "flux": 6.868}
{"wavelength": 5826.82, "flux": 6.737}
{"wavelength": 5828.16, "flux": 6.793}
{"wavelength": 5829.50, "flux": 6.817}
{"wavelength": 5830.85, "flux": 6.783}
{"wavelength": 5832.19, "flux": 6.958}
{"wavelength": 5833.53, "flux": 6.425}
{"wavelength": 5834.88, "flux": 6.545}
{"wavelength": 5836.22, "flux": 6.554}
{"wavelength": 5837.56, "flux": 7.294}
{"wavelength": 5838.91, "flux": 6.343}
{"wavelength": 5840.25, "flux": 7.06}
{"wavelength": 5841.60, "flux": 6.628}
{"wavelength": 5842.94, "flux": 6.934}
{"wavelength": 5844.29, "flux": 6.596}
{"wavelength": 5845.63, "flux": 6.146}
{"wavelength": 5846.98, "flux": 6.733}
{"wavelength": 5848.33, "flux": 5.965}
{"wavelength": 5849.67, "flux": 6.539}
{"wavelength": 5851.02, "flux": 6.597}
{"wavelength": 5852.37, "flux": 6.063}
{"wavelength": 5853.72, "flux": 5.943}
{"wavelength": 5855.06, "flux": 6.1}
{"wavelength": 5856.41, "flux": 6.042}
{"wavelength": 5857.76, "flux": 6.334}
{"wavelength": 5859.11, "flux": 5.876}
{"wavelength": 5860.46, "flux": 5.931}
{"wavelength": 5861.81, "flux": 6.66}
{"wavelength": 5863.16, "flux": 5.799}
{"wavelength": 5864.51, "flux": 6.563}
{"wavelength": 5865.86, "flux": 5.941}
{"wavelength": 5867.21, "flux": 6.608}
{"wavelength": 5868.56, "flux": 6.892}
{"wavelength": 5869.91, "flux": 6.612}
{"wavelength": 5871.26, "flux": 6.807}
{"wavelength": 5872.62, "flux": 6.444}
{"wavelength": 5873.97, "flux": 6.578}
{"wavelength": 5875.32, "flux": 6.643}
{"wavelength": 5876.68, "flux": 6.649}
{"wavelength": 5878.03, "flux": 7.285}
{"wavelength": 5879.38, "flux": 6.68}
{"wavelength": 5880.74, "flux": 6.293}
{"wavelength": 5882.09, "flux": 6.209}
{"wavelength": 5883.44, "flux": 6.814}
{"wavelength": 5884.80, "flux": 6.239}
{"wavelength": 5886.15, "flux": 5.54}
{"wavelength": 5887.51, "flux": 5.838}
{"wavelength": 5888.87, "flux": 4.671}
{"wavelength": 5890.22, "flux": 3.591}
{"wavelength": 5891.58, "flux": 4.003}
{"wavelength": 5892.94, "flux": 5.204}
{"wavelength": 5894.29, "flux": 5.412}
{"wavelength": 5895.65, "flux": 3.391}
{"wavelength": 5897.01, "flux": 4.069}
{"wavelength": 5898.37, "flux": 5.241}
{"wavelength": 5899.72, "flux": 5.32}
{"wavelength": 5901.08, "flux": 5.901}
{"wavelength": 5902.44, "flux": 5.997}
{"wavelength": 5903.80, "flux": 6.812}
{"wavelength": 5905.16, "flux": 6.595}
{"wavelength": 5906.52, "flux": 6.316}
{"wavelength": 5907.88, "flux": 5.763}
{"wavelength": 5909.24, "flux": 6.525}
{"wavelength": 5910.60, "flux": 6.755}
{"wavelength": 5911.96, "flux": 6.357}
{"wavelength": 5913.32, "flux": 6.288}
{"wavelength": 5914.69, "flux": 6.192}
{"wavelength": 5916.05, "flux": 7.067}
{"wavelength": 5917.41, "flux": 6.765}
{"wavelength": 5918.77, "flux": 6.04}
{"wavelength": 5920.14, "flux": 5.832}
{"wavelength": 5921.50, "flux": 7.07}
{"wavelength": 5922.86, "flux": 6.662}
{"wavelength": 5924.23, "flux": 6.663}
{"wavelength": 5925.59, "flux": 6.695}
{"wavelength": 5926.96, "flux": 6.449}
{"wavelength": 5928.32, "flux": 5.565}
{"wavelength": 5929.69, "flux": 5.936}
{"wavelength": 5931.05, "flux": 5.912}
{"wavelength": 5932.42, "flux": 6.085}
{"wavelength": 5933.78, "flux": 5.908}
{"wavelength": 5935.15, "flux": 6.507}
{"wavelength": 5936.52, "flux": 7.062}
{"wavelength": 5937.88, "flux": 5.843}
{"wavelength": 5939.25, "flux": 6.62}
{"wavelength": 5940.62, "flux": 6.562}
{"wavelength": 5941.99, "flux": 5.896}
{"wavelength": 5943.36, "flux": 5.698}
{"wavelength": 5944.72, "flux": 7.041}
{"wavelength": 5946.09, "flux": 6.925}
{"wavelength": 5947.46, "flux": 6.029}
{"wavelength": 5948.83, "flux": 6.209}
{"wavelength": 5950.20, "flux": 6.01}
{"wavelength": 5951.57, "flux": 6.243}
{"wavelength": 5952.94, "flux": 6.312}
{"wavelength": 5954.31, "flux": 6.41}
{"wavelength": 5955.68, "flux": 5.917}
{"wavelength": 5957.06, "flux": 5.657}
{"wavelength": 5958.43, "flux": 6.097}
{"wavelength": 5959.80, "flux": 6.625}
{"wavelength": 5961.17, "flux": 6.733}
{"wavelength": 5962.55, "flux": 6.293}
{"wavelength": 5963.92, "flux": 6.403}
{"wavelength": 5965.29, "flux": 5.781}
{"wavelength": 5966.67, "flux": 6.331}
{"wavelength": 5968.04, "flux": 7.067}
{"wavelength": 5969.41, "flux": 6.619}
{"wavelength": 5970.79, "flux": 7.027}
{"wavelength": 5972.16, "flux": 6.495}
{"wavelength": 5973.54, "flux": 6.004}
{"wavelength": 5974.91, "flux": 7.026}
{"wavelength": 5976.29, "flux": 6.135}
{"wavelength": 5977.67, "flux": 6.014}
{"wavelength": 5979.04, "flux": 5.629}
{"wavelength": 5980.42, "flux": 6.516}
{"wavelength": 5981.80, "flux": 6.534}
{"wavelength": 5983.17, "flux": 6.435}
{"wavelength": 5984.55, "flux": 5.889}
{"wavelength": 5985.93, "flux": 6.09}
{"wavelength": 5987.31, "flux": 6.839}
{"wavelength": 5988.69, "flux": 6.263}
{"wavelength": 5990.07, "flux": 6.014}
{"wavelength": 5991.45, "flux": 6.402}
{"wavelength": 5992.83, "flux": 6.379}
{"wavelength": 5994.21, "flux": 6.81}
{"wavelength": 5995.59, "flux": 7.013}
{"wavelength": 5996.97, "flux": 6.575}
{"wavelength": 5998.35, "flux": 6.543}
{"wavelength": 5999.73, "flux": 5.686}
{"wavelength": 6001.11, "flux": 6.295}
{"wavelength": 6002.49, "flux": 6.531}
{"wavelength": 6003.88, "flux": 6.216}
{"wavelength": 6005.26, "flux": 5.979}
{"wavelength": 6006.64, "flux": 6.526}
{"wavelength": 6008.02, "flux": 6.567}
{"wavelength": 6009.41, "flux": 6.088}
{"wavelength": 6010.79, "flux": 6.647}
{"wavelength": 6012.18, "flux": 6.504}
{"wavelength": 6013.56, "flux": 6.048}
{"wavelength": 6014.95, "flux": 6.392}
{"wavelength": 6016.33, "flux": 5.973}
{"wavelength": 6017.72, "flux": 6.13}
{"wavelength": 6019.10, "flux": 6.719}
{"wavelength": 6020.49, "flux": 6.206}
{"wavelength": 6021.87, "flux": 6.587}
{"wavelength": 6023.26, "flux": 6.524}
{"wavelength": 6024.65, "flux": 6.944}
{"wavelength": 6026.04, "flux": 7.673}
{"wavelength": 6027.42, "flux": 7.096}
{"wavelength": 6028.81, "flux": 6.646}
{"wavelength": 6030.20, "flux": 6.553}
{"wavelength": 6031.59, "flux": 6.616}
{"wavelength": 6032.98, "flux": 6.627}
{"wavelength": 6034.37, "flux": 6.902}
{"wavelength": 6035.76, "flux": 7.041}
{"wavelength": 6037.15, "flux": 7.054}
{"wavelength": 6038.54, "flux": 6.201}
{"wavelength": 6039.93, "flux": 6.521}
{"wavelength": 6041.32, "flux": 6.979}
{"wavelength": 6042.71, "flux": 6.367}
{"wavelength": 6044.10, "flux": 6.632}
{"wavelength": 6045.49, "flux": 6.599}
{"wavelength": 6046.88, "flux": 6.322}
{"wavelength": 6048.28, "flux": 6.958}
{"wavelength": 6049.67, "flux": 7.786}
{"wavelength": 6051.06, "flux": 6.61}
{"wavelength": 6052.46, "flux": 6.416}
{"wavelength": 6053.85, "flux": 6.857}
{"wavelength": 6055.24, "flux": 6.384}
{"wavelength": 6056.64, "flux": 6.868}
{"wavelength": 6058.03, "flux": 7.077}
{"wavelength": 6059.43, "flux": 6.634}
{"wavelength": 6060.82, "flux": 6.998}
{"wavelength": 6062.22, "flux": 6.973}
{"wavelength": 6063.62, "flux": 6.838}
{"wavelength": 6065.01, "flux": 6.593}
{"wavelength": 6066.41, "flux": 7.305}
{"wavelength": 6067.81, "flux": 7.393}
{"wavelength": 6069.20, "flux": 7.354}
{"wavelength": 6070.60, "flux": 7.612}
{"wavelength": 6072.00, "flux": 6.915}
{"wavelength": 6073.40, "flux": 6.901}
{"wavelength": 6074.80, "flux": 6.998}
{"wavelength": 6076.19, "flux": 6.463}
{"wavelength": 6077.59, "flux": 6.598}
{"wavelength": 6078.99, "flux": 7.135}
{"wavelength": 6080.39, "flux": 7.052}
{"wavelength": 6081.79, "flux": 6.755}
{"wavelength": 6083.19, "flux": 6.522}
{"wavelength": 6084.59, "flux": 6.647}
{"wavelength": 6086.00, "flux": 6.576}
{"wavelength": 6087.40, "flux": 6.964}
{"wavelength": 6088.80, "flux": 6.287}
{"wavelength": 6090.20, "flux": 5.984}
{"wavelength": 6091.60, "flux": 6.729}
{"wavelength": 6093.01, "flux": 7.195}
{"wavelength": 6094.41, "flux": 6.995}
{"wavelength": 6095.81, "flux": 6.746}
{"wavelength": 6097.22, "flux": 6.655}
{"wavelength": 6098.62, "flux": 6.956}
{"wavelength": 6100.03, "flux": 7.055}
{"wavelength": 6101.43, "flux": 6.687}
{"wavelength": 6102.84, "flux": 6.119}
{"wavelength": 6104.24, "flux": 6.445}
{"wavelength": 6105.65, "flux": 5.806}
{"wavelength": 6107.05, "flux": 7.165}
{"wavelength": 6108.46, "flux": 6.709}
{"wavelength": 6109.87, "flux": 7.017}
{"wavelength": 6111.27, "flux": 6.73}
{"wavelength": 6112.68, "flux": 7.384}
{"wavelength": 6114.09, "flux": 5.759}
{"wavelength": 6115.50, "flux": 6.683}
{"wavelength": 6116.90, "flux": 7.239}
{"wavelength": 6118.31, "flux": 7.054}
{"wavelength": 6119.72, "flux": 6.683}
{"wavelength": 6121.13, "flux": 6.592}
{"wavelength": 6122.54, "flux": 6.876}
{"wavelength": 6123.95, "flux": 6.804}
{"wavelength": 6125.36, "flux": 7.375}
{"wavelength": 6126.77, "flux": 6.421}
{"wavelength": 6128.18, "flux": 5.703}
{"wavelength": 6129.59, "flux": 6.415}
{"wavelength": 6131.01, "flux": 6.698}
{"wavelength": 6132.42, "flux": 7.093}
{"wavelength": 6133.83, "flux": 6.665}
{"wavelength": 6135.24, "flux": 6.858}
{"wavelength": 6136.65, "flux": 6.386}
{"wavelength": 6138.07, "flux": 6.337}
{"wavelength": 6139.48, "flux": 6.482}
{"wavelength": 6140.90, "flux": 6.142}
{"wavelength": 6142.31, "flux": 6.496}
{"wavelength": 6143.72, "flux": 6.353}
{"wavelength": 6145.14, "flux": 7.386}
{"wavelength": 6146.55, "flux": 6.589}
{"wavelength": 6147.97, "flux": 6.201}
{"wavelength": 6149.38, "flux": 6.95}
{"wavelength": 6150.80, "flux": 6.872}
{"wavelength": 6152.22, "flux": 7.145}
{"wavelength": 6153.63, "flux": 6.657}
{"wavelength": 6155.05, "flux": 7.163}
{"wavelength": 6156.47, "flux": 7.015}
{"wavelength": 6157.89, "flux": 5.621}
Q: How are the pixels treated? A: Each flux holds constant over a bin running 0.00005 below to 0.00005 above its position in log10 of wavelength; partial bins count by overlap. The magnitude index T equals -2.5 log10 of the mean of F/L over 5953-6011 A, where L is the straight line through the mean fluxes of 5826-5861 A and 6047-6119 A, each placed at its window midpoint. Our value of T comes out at 0.05 mag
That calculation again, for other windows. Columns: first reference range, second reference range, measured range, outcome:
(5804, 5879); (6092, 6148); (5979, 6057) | 0.01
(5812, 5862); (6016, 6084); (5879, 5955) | 0.10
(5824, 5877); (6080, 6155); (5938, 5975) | 0.04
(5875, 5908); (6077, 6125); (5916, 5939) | -0.08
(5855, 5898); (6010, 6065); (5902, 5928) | -0.06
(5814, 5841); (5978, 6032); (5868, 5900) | 0.14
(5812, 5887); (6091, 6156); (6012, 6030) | 0.01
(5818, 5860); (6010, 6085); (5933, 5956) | 0.06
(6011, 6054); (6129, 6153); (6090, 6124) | -0.01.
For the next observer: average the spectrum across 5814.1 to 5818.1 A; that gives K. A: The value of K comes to 5.97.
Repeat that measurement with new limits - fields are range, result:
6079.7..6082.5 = 6.9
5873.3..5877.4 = 6.63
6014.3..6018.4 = 6.16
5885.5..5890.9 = 4.9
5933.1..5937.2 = 6.49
